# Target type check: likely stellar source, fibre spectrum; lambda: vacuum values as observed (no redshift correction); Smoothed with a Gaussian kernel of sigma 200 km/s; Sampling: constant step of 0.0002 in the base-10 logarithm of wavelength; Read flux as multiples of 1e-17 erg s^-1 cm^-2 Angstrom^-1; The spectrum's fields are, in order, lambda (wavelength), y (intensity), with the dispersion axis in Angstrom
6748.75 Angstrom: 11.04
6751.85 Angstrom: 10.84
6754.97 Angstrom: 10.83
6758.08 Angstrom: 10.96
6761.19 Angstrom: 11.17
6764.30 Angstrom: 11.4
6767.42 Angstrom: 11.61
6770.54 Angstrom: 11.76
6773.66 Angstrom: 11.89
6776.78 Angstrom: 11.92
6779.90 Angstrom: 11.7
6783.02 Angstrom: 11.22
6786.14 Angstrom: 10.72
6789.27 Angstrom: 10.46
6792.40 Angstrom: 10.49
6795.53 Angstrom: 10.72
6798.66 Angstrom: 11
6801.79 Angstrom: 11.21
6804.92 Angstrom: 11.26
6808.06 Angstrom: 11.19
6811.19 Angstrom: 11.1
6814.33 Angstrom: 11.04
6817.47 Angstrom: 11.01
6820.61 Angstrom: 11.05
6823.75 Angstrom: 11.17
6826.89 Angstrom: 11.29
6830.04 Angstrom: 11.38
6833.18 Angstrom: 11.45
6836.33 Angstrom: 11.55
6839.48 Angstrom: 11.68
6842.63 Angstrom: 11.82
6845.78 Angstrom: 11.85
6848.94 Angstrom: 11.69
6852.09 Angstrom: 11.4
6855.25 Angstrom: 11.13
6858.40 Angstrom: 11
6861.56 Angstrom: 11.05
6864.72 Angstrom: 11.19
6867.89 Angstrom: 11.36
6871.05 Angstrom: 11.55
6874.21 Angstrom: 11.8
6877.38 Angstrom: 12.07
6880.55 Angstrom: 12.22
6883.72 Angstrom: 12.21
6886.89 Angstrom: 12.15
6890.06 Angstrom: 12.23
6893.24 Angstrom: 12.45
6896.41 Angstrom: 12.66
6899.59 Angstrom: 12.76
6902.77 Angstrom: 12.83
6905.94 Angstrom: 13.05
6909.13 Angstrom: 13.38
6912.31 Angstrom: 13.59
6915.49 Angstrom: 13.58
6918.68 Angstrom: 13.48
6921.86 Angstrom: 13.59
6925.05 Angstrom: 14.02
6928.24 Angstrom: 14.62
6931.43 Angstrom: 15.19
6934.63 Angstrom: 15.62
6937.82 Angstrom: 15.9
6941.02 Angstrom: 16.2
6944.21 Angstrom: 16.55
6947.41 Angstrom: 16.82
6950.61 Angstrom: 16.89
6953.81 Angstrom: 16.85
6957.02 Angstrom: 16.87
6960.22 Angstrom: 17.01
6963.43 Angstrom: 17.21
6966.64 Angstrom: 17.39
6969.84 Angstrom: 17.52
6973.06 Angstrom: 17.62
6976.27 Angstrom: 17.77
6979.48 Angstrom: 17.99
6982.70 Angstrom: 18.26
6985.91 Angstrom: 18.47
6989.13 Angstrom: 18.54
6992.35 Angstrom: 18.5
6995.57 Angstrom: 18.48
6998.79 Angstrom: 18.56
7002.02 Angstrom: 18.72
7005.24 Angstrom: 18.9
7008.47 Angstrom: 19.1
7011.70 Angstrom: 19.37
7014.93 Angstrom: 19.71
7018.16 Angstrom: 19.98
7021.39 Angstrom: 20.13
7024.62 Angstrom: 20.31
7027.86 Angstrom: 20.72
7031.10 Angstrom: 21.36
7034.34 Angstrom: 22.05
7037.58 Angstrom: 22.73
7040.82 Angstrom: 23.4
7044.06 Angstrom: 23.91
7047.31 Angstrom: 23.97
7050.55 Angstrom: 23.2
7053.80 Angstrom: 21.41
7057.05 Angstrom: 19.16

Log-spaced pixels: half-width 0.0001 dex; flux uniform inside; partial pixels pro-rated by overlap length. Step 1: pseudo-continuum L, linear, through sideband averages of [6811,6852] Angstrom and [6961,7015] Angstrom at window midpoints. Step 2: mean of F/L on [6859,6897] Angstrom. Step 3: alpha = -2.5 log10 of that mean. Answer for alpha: 0.136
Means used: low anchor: 11.4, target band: 11.9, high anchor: 18.3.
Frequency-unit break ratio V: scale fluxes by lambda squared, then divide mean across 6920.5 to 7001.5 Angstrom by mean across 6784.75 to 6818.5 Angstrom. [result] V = 1.62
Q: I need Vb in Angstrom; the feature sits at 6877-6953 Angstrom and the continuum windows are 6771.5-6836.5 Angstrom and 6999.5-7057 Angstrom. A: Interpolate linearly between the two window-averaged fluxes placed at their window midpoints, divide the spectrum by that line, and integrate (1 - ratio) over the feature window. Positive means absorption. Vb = 10.0 Angstrom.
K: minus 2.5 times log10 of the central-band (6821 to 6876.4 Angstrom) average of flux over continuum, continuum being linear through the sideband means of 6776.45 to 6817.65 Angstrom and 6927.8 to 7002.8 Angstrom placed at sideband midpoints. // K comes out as 0.134 mag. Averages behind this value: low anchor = 11.1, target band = 11.4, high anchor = 17.3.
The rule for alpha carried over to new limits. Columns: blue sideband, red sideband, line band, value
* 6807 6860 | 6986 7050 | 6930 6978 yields 0.03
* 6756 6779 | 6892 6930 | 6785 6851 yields 0.09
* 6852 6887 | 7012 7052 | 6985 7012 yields 0.05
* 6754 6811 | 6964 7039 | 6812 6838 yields 0.14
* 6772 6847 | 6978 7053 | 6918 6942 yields 0.12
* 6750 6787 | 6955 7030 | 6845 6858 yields 0.22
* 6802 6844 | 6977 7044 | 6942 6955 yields 0.02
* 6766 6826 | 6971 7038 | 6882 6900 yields 0.20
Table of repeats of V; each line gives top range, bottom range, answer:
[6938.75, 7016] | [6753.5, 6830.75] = 1.69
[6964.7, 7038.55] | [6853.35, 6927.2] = 1.60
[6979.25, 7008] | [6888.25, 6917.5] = 1.47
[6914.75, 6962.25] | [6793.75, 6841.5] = 1.44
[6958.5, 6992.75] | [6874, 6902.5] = 1.48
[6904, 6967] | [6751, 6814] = 1.44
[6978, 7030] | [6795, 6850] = 1.78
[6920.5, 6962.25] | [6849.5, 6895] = 1.38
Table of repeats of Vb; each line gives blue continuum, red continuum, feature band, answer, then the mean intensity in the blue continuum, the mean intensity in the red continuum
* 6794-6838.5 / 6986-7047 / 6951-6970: 0.7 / 11.2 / 20.3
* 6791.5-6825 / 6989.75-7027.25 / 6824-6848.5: 1.3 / 11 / 19.3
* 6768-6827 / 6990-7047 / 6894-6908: 2.4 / 11.2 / 20.4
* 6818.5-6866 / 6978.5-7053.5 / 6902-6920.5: 2.0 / 11.4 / 20.3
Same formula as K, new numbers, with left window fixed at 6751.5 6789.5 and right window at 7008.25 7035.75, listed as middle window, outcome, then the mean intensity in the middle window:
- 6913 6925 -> 0.22 mag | 13.6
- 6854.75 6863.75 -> 0.29 mag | 11.1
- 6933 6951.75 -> 0.08 mag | 16.3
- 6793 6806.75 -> 0.13 mag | 11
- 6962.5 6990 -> 0.05 mag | 17.9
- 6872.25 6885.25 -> 0.25 mag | 12.1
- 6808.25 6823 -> 0.17 mag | 11.1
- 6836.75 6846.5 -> 0.18 mag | 11.8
